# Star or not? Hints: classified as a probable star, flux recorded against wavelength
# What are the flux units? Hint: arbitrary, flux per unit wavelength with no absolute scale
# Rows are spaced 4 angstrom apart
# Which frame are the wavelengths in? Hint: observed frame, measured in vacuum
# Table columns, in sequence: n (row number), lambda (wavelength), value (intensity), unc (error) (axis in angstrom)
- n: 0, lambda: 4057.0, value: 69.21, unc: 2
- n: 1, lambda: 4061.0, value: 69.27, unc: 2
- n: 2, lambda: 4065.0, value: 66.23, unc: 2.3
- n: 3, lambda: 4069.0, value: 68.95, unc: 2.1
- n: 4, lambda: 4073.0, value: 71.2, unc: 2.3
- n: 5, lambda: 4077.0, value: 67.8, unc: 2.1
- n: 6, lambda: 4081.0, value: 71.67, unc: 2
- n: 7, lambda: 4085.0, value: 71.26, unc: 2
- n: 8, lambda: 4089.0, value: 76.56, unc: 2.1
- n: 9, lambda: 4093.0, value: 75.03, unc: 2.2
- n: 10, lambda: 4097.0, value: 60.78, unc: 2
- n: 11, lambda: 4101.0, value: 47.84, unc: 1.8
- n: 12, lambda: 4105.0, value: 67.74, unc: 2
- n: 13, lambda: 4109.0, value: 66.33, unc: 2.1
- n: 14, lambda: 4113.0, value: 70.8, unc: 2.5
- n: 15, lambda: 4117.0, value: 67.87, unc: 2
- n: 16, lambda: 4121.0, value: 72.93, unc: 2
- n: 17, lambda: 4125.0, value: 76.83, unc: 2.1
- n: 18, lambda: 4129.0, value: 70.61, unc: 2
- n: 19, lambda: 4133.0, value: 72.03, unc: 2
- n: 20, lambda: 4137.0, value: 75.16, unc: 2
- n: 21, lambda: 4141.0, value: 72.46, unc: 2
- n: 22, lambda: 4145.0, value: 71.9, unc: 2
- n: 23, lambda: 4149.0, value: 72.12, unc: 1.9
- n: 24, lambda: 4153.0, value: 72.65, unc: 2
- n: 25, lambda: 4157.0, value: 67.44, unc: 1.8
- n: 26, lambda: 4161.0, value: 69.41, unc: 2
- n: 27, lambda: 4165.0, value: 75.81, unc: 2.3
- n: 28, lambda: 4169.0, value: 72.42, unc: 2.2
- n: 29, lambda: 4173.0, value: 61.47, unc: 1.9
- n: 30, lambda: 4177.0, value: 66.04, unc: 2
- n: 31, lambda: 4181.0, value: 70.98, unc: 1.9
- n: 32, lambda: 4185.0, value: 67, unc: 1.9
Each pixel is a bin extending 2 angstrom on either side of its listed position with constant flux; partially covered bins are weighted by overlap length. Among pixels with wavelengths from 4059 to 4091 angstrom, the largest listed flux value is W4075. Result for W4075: 76.56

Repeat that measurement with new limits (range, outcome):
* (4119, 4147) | 76.83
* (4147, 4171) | 75.81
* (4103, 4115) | 70.8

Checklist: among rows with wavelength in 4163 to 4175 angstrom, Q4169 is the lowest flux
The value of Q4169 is 61.47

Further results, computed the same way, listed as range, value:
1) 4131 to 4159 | 67.44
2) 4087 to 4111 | 47.84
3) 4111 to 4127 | 67.87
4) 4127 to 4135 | 70.61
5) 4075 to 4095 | 67.8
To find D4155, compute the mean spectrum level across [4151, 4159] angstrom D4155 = 70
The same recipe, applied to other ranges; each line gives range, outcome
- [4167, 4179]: 66.6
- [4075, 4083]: 69.7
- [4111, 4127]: 72.1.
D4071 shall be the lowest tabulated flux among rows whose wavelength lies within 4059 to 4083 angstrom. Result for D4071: 66.23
